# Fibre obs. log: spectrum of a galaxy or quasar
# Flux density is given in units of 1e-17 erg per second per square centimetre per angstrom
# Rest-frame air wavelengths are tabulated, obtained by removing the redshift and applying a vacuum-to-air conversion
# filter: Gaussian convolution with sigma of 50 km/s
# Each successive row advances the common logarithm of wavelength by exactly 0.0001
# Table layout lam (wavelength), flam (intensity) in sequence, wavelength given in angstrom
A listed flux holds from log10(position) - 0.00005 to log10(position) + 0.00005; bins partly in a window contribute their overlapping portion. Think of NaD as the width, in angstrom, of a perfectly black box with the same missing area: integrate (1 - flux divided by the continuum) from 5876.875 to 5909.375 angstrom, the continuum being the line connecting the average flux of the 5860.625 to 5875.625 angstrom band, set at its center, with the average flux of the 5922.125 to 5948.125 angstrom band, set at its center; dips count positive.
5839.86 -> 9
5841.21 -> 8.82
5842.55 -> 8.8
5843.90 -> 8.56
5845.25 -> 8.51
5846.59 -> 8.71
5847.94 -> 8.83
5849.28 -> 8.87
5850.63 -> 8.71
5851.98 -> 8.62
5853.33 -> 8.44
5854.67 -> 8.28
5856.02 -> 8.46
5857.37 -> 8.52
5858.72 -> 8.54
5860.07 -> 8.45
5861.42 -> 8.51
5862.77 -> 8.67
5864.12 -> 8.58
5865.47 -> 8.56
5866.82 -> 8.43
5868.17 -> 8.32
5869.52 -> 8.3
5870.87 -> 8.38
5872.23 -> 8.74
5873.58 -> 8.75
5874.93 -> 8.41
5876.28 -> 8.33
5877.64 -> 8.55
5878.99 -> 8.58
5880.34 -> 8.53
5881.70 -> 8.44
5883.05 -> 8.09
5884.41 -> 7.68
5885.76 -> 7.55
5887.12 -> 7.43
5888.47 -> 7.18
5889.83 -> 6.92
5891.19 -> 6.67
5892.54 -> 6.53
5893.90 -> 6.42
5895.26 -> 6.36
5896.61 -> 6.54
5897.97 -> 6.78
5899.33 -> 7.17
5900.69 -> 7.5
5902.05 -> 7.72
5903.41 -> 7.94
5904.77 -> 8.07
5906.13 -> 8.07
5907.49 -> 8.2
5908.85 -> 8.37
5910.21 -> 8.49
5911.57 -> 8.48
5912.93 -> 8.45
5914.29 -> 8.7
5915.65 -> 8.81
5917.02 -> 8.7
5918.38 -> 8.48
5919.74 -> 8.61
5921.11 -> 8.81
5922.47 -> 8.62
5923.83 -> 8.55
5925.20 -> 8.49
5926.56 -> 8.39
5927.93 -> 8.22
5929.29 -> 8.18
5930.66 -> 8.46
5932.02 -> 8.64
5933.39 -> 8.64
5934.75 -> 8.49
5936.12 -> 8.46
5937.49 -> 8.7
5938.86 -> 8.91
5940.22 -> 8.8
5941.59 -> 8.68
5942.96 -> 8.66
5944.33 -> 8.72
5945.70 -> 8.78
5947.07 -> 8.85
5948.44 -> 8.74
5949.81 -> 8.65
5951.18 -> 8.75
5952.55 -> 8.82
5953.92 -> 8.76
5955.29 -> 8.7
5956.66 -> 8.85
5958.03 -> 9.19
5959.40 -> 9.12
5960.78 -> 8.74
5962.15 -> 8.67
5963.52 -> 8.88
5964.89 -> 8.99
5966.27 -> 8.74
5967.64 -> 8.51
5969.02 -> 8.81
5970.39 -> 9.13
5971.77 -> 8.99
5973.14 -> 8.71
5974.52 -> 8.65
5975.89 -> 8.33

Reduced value 3.8 angstrom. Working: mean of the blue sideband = 8.52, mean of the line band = 7.55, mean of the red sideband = 8.59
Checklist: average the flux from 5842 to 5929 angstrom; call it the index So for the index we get 8.18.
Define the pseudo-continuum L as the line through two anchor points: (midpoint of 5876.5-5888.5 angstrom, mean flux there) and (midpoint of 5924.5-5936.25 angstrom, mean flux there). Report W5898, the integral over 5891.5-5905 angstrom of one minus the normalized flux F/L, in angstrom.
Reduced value 1.9 angstrom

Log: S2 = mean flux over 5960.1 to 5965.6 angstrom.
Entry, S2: 8.82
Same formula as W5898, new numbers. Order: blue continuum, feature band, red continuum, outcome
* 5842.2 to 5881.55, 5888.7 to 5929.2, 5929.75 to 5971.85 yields 3.6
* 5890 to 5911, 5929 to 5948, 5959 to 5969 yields -1.0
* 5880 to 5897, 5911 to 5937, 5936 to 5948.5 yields -1.0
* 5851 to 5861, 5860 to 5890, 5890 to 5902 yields -2.2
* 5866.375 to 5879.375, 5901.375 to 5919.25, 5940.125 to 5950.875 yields 0.5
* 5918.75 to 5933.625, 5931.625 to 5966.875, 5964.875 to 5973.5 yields -0.4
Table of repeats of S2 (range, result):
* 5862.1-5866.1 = 8.6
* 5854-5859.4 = 8.45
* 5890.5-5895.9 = 6.49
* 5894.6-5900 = 6.72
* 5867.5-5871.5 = 8.34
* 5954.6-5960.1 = 8.96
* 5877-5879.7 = 8.59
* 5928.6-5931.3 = 8.32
